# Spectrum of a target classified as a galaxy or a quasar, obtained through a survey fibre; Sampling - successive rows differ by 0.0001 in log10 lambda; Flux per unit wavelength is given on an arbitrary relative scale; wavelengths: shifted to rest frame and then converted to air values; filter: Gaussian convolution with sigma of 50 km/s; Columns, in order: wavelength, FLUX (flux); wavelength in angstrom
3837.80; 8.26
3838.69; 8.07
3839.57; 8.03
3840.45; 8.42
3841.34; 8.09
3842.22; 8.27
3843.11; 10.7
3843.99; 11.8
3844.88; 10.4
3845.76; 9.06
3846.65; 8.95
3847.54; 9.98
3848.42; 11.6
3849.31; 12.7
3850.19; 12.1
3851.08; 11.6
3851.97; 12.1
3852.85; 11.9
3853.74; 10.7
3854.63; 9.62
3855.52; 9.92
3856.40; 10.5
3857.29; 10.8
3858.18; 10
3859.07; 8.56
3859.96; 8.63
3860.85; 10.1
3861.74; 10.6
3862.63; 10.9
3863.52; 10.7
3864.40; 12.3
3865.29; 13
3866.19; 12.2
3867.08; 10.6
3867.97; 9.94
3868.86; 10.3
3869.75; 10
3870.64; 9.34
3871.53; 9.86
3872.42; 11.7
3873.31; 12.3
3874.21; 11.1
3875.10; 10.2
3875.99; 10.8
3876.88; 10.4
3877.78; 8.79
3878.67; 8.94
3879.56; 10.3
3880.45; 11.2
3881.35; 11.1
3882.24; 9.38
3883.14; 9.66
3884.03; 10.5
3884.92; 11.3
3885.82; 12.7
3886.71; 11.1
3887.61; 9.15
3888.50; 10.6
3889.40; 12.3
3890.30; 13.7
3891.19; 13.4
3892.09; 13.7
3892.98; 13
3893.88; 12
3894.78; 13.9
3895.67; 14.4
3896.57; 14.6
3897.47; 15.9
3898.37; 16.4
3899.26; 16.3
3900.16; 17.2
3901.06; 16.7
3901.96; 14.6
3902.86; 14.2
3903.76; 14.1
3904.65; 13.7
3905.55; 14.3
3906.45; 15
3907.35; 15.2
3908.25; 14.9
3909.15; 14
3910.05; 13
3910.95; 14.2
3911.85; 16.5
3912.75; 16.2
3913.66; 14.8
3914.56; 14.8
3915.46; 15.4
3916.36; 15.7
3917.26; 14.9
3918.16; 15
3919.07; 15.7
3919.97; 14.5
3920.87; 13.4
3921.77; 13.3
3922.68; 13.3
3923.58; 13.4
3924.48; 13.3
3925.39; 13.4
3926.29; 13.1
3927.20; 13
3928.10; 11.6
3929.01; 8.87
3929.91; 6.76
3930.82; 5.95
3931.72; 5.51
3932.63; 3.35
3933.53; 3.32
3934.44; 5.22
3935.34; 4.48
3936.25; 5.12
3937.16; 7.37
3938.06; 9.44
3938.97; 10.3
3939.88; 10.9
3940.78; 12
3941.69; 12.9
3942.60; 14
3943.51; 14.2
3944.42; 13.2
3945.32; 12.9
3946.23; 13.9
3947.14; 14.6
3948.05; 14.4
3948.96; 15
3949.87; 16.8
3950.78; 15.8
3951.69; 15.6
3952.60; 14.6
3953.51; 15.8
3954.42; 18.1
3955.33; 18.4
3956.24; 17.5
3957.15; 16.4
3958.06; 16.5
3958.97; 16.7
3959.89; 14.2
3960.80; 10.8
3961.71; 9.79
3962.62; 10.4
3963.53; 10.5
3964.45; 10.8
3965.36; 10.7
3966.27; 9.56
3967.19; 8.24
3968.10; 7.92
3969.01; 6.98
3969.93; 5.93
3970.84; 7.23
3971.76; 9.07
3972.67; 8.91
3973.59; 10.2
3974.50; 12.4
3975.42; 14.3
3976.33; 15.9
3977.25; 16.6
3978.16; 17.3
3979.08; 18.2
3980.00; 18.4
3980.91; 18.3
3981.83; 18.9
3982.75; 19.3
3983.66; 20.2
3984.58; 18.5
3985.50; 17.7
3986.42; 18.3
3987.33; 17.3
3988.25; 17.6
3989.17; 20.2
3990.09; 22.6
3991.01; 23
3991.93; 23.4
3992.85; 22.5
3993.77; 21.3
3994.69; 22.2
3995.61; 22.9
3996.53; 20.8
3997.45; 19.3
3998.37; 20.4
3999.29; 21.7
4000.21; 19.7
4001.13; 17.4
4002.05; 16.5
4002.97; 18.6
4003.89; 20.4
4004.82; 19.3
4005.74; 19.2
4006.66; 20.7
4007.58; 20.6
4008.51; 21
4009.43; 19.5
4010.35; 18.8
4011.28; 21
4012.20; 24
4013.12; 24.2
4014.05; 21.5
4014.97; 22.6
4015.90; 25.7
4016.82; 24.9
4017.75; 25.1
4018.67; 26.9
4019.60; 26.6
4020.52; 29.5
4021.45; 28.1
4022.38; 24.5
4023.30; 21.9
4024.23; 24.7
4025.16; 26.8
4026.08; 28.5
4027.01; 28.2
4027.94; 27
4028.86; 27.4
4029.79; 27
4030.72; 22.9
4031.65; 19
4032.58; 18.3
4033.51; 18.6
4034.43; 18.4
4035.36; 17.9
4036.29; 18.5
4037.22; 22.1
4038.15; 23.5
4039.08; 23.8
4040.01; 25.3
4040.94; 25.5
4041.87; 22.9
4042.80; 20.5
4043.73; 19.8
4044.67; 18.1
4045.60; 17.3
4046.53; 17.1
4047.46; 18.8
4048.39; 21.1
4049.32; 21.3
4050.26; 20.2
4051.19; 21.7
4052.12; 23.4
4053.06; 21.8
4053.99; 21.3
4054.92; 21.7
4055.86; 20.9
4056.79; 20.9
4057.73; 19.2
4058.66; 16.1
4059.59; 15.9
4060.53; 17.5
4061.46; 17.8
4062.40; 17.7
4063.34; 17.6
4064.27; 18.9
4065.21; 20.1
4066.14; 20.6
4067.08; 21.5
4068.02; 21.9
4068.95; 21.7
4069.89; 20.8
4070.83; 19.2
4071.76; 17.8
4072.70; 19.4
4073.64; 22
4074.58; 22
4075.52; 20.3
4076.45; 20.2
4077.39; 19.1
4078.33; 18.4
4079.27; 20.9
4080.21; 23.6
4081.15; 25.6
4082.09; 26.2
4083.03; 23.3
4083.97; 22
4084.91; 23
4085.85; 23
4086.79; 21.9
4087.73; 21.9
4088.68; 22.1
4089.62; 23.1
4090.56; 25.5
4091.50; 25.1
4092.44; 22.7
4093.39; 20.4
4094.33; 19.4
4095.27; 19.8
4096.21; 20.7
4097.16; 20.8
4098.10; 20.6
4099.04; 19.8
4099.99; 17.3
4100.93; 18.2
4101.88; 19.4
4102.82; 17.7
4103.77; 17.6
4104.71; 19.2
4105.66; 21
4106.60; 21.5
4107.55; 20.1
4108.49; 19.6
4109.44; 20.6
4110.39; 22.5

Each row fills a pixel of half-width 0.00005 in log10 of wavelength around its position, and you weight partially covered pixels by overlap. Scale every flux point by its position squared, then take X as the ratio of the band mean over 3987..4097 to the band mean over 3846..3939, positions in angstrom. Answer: 2.0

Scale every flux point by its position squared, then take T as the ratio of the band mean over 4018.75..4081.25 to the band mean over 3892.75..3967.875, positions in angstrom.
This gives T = 1.76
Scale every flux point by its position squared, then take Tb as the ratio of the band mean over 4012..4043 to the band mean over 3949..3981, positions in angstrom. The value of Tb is 1.86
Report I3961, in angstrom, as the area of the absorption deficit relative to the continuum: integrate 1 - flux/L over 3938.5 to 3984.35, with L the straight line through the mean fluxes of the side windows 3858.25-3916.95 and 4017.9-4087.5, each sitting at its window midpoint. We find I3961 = 8.1 angstrom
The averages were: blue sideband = 12.5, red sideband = 21.7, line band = 13.7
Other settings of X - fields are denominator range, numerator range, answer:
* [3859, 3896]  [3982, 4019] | 2.01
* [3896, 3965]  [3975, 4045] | 1.70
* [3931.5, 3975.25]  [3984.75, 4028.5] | 1.99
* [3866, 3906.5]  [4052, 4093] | 1.89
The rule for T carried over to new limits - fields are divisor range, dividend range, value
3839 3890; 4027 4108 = 2.21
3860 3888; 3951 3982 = 1.30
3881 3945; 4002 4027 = 1.97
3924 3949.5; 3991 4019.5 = 2.16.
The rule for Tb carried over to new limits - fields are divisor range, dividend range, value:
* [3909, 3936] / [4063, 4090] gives 1.96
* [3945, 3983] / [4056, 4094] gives 1.62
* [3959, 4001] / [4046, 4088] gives 1.36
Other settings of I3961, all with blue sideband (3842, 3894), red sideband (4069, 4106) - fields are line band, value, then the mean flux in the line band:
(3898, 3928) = -3.98 angstrom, 14.6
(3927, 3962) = 6.20 angstrom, 11.9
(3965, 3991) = 2.21 angstrom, 14.7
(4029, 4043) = -2.33 angstrom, 21.8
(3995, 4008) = -2.14 angstrom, 19.9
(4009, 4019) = -3.08 angstrom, 23.1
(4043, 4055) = -0.60 angstrom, 20.2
